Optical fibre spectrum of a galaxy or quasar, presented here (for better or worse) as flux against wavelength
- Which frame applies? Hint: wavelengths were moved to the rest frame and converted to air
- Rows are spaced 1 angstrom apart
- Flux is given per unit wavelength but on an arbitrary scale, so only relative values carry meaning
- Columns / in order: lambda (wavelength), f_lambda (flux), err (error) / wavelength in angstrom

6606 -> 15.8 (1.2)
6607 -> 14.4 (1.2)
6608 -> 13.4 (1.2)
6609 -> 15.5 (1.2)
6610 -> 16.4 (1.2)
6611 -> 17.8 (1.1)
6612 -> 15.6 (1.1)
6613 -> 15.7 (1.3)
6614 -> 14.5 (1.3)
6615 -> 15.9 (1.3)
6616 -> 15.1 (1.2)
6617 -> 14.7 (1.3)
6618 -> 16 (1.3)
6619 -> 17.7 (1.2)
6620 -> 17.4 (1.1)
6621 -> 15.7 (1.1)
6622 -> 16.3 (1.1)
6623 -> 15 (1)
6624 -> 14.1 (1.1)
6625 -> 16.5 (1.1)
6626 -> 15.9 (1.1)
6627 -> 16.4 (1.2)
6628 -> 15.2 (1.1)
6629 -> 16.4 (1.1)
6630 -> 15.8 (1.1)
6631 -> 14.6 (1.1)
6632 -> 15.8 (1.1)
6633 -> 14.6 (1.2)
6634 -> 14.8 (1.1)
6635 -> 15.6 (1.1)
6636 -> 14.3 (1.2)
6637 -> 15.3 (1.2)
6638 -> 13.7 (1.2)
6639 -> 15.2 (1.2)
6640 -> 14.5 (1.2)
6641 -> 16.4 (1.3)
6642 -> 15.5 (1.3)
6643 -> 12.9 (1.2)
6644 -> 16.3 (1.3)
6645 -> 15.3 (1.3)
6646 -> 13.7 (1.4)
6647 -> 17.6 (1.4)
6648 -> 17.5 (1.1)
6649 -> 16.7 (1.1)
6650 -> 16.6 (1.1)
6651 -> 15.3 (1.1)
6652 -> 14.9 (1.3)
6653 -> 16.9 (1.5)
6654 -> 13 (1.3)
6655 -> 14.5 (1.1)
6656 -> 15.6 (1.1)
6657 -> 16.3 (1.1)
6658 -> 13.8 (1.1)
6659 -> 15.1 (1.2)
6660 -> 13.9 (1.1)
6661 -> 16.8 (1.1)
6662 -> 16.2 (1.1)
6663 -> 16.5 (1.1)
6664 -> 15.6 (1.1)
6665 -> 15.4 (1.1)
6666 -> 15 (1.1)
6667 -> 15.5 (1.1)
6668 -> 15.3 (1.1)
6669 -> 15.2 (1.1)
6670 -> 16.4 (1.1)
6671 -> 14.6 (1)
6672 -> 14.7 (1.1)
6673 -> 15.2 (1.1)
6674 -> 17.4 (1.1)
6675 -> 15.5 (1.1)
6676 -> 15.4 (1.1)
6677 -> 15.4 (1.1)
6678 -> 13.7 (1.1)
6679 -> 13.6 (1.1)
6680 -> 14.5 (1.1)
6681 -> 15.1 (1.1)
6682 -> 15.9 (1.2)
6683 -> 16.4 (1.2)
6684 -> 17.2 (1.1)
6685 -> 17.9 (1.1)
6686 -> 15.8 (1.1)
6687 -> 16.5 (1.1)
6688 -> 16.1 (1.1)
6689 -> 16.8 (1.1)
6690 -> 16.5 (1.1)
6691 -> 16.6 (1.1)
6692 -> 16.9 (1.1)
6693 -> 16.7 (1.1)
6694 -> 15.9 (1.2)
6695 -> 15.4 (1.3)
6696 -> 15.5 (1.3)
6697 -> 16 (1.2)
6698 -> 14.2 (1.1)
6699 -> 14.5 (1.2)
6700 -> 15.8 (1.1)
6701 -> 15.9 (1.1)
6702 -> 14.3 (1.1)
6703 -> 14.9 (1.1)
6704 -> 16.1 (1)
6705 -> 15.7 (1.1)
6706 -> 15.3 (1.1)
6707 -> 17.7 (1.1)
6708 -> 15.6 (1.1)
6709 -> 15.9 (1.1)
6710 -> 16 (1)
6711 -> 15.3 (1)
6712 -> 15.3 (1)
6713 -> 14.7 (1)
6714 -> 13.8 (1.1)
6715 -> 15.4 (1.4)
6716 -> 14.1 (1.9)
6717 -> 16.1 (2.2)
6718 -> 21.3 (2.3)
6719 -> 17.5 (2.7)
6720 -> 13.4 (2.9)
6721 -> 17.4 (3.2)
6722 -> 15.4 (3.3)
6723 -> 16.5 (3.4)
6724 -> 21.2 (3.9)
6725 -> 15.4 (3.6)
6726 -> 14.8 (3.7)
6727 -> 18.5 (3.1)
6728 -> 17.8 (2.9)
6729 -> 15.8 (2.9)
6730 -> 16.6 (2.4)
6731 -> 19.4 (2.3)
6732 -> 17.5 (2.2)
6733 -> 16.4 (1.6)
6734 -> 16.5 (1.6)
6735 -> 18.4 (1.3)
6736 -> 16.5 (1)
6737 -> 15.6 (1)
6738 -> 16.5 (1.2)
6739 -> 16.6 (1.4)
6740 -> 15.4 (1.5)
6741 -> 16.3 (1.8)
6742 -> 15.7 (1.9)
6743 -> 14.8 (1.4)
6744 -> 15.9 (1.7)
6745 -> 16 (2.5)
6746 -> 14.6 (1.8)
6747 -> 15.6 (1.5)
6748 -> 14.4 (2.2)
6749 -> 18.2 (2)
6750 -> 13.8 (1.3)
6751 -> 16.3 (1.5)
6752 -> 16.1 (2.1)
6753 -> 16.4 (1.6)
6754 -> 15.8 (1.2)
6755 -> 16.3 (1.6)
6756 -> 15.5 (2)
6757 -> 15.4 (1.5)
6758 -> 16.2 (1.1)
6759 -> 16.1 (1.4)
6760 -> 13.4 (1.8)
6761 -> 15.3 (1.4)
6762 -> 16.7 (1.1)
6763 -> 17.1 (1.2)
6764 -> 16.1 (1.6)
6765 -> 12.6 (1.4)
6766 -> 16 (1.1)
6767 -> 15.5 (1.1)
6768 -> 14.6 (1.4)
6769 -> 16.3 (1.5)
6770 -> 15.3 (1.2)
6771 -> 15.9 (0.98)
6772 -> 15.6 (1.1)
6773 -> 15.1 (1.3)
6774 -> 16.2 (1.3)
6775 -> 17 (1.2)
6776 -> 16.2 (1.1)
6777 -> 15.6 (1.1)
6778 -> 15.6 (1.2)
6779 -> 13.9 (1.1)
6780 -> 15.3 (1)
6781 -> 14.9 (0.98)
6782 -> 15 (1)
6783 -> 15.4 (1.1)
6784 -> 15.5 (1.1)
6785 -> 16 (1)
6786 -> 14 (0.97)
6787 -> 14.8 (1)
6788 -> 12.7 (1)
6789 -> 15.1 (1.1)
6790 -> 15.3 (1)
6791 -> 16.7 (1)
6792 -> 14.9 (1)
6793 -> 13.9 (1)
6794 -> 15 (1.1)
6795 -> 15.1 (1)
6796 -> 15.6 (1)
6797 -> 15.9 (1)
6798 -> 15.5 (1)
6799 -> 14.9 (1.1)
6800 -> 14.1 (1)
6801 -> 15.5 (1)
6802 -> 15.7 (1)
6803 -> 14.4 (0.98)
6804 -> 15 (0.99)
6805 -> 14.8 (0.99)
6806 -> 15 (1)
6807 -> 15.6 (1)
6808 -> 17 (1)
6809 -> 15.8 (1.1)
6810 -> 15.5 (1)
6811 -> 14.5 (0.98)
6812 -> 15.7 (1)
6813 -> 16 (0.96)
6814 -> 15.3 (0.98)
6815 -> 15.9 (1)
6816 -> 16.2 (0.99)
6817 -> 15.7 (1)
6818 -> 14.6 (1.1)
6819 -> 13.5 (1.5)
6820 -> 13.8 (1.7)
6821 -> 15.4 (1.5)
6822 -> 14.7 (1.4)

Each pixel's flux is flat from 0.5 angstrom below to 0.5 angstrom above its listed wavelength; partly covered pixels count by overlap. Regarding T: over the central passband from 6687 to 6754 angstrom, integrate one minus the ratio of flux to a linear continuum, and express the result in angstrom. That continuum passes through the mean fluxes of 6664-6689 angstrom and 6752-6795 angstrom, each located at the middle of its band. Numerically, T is -2.6 angstrom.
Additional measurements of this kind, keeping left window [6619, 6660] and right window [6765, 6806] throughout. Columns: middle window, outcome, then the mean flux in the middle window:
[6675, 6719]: -1.2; 15.8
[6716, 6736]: -2.3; 17.1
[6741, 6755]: -0.4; 15.7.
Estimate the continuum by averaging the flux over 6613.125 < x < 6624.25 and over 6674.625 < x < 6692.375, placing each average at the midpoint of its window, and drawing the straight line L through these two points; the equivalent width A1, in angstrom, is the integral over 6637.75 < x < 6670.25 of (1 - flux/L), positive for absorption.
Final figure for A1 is 0.75 angstrom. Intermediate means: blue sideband 15.7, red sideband 15.9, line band 15.4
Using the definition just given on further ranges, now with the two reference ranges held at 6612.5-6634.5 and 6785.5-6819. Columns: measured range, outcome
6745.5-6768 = -0.43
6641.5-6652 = -0.08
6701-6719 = -0.44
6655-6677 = 0.09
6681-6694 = -0.88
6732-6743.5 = -0.72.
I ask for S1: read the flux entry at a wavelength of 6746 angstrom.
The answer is 14.6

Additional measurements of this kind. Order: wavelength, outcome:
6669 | 15.2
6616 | 15.1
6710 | 16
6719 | 17.5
